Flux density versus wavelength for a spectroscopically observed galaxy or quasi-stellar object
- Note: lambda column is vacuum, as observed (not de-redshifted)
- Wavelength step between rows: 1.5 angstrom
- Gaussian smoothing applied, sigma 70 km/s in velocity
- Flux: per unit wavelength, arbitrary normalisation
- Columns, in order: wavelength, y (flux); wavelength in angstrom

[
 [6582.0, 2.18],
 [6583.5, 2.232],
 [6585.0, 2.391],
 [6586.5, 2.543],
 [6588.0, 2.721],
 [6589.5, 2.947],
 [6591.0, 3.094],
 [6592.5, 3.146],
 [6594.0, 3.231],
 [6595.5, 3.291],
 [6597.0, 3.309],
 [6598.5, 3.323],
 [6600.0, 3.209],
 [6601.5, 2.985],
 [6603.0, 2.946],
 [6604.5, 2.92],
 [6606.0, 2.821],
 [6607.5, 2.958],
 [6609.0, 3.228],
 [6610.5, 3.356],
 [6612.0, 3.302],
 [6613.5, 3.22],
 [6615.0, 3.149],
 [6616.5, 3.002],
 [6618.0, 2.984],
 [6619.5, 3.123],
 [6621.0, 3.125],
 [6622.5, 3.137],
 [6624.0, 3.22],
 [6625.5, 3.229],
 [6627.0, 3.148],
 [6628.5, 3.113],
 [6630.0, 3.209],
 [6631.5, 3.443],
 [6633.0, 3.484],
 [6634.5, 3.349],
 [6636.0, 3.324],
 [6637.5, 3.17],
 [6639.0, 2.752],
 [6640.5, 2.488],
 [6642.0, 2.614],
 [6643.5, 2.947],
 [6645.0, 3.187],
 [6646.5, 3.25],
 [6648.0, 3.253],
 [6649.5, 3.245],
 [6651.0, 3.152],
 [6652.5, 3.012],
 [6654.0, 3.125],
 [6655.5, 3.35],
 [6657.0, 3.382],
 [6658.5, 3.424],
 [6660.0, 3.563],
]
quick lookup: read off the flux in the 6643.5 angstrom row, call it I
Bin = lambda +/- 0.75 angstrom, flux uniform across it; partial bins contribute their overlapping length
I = 2.947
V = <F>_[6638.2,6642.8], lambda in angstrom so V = 2.63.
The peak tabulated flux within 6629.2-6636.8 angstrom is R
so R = 3.484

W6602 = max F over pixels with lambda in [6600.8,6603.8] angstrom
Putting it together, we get 2.985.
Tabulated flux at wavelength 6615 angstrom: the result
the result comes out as 3.149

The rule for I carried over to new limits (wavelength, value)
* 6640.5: 2.488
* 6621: 3.125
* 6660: 3.563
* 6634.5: 3.349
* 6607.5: 2.958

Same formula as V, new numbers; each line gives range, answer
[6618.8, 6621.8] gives 3.12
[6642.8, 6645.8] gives 3.07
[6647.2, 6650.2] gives 3.25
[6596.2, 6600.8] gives 3.28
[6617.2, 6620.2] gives 3.05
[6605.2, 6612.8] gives 3.13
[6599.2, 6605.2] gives 3.02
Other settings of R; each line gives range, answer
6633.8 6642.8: 3.349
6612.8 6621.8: 3.22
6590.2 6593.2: 3.146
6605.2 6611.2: 3.356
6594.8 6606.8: 3.323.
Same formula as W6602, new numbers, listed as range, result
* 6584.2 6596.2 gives 3.291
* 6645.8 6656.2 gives 3.35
